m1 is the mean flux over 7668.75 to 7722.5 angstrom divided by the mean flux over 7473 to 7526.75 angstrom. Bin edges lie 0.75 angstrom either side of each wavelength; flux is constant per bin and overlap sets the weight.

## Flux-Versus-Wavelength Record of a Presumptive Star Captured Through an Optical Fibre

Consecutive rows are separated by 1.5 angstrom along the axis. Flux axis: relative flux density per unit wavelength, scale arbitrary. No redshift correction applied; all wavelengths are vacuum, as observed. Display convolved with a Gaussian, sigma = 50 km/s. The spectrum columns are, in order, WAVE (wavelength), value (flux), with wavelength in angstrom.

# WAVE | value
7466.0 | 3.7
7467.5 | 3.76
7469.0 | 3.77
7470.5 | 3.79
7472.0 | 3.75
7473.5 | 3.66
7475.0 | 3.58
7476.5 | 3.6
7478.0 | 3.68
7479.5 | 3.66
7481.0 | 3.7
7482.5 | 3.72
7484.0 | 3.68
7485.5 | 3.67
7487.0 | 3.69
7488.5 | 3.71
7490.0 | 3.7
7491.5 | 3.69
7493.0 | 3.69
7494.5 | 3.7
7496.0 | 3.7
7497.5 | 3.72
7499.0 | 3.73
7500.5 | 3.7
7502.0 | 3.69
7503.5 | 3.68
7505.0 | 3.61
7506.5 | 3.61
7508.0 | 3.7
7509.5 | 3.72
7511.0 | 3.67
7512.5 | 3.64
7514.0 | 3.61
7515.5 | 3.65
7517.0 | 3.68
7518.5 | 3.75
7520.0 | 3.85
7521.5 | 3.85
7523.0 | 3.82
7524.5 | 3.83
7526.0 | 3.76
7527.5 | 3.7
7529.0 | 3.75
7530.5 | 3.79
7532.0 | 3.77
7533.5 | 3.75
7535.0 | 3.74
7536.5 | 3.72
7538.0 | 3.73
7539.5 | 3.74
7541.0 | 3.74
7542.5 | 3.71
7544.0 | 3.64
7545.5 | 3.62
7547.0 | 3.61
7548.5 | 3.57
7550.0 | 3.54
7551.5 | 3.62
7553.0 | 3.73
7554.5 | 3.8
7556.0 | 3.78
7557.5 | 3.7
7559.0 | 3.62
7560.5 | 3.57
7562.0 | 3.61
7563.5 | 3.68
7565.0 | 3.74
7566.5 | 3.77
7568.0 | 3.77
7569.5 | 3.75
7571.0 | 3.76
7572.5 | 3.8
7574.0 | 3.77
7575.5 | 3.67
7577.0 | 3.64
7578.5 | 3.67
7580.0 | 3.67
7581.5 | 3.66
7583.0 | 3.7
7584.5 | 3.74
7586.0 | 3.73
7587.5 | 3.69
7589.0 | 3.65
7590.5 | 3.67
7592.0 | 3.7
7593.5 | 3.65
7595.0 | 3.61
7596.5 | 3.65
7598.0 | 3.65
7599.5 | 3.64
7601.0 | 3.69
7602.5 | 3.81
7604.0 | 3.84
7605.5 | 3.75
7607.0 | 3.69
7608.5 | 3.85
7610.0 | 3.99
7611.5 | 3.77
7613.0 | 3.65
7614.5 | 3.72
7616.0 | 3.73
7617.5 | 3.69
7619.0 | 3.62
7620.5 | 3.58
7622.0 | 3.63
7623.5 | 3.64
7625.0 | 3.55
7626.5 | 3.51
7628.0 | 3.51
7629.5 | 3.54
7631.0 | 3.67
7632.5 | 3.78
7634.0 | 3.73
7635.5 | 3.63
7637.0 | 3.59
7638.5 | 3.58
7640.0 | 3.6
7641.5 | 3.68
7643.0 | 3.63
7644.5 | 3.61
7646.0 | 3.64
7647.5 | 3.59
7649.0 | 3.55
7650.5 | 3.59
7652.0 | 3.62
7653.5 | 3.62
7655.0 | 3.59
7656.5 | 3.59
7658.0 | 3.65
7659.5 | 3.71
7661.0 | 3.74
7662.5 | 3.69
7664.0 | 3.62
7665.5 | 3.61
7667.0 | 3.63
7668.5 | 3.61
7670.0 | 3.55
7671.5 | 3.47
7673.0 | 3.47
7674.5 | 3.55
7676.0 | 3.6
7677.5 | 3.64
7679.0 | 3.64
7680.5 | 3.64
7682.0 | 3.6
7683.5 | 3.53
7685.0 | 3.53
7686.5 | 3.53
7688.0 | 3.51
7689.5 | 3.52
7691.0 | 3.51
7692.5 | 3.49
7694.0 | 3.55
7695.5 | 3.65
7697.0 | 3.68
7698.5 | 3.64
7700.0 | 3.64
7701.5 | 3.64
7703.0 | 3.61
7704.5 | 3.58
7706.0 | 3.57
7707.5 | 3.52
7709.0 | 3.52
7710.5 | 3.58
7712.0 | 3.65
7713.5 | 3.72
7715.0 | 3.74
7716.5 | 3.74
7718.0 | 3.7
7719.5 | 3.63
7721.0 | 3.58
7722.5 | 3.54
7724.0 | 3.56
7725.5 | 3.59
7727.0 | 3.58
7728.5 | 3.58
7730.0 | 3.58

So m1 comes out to 0.97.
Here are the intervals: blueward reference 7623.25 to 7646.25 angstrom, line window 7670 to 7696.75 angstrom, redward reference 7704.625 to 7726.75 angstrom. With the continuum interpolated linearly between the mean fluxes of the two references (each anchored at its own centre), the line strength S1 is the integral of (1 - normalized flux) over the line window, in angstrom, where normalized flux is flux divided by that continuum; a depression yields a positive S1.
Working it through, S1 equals 0.44 angstrom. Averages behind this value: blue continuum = 3.62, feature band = 3.56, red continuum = 3.62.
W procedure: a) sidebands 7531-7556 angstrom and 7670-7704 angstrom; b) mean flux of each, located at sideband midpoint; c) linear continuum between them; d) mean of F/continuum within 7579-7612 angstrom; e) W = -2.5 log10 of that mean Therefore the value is -0.02 mag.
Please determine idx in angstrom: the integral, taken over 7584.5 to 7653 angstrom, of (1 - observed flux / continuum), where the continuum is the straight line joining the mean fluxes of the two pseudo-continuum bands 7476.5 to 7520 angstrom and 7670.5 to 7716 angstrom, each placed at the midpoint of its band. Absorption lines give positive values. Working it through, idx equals -0.8 angstrom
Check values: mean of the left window 3.69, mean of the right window 3.58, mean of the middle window 3.66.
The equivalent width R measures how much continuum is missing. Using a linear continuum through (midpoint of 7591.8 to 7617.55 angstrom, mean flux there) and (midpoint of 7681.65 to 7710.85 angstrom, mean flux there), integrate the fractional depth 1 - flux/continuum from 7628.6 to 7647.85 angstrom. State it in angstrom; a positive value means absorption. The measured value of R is 0.2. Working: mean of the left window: 3.73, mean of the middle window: 3.64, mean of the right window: 3.57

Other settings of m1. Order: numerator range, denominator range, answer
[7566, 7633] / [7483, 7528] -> 1.00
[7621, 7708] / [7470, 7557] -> 0.97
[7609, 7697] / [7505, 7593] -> 0.98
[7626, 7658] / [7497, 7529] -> 0.97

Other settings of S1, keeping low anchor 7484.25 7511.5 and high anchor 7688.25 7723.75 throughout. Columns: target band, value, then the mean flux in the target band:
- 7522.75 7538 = -0.4 angstrom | 3.76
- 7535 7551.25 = 0.0 angstrom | 3.66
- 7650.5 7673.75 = 0.1 angstrom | 3.61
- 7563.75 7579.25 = -0.3 angstrom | 3.73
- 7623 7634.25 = 0.1 angstrom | 3.61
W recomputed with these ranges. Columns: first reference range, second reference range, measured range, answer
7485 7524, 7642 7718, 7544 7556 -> 0.01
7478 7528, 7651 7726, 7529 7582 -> -0.01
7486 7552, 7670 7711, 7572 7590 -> -0.01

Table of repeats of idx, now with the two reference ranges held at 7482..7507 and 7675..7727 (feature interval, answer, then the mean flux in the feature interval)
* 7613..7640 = 0.0 angstrom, 3.63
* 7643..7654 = 0.1 angstrom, 3.6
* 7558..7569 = -0.1 angstrom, 3.68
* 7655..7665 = -0.1 angstrom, 3.66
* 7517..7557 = -0.6 angstrom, 3.73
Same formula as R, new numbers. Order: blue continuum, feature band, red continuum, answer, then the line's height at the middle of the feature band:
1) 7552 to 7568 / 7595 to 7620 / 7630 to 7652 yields -0.5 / 3.66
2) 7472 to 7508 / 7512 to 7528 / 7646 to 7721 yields -0.3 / 3.67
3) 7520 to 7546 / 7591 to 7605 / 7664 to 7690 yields -0.1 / 3.67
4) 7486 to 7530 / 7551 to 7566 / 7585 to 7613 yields 0.1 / 3.72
